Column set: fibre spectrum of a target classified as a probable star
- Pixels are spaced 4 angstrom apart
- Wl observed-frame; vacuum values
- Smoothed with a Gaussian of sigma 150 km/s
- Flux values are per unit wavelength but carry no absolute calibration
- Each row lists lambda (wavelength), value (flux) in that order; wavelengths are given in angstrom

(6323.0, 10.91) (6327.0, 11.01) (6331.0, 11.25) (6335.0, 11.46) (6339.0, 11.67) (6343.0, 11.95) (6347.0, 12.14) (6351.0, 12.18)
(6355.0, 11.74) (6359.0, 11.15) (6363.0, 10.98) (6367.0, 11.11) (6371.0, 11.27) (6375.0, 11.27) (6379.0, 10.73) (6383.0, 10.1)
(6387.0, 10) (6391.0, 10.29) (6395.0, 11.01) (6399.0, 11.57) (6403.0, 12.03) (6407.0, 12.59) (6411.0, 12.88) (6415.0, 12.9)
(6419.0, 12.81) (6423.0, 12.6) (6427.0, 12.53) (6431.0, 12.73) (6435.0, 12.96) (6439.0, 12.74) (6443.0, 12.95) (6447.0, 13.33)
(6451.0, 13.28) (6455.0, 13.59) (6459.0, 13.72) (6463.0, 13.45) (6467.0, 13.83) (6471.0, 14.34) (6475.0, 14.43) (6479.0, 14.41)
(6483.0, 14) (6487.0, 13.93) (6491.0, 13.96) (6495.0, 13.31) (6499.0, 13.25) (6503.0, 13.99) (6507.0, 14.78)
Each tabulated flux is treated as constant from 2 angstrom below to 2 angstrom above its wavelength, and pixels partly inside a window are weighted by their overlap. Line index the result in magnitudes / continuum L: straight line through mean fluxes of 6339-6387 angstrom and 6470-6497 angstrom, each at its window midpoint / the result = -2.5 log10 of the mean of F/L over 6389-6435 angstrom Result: 0.02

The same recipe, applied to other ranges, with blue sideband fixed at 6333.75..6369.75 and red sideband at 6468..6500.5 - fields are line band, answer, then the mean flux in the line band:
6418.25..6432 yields 0.022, 12.7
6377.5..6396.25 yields 0.176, 10.4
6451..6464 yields -0.005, 13.5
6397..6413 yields 0.025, 12.3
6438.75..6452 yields 0.013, 13.1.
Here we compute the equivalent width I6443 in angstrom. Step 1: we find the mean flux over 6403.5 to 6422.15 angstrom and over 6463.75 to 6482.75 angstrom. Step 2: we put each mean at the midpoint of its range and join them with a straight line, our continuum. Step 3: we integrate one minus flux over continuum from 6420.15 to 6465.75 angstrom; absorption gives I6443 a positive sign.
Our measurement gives 1.2 angstrom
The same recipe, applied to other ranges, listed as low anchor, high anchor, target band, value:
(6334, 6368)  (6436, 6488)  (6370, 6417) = 3.9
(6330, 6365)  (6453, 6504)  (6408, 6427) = 0.1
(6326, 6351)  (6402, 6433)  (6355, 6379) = 1.7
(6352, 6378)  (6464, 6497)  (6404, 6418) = -0.4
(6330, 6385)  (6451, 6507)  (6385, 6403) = 1.9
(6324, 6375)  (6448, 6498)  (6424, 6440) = 0.4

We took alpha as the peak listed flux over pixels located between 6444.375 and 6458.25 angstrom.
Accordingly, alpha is 13.59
